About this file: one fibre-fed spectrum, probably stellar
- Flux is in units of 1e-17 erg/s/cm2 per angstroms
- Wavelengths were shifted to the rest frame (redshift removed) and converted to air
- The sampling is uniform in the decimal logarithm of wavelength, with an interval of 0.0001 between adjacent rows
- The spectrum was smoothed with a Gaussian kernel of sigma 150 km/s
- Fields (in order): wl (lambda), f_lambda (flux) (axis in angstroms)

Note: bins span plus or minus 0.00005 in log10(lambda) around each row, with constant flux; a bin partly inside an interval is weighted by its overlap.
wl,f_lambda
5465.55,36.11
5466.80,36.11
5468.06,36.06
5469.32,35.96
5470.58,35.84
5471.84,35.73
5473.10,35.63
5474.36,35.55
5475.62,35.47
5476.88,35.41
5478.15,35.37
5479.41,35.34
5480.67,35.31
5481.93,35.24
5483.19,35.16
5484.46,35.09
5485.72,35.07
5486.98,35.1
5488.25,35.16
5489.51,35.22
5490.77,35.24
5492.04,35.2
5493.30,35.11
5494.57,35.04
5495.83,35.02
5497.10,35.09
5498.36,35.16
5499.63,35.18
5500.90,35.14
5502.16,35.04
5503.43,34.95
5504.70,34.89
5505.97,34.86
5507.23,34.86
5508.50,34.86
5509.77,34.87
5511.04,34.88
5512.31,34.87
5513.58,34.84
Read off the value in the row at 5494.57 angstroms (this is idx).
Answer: 35.04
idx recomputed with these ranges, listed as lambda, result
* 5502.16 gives 35.04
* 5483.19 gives 35.16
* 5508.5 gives 34.86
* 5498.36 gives 35.16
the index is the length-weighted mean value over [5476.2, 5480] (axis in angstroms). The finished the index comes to 35.3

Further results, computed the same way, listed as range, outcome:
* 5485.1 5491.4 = 35.2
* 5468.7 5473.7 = 35.8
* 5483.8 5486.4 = 35.1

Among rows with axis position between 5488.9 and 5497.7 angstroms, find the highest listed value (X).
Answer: 35.24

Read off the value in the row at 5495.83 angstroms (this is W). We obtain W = 35.02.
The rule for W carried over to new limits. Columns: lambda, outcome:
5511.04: 34.88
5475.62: 35.47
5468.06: 36.06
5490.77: 35.24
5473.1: 35.63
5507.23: 34.86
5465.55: 36.11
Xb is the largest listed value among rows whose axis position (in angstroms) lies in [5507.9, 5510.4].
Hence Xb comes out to 34.87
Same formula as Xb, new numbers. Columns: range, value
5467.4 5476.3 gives 36.06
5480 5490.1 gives 35.31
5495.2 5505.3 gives 35.18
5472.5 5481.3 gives 35.63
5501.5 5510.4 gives 35.04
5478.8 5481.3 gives 35.34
